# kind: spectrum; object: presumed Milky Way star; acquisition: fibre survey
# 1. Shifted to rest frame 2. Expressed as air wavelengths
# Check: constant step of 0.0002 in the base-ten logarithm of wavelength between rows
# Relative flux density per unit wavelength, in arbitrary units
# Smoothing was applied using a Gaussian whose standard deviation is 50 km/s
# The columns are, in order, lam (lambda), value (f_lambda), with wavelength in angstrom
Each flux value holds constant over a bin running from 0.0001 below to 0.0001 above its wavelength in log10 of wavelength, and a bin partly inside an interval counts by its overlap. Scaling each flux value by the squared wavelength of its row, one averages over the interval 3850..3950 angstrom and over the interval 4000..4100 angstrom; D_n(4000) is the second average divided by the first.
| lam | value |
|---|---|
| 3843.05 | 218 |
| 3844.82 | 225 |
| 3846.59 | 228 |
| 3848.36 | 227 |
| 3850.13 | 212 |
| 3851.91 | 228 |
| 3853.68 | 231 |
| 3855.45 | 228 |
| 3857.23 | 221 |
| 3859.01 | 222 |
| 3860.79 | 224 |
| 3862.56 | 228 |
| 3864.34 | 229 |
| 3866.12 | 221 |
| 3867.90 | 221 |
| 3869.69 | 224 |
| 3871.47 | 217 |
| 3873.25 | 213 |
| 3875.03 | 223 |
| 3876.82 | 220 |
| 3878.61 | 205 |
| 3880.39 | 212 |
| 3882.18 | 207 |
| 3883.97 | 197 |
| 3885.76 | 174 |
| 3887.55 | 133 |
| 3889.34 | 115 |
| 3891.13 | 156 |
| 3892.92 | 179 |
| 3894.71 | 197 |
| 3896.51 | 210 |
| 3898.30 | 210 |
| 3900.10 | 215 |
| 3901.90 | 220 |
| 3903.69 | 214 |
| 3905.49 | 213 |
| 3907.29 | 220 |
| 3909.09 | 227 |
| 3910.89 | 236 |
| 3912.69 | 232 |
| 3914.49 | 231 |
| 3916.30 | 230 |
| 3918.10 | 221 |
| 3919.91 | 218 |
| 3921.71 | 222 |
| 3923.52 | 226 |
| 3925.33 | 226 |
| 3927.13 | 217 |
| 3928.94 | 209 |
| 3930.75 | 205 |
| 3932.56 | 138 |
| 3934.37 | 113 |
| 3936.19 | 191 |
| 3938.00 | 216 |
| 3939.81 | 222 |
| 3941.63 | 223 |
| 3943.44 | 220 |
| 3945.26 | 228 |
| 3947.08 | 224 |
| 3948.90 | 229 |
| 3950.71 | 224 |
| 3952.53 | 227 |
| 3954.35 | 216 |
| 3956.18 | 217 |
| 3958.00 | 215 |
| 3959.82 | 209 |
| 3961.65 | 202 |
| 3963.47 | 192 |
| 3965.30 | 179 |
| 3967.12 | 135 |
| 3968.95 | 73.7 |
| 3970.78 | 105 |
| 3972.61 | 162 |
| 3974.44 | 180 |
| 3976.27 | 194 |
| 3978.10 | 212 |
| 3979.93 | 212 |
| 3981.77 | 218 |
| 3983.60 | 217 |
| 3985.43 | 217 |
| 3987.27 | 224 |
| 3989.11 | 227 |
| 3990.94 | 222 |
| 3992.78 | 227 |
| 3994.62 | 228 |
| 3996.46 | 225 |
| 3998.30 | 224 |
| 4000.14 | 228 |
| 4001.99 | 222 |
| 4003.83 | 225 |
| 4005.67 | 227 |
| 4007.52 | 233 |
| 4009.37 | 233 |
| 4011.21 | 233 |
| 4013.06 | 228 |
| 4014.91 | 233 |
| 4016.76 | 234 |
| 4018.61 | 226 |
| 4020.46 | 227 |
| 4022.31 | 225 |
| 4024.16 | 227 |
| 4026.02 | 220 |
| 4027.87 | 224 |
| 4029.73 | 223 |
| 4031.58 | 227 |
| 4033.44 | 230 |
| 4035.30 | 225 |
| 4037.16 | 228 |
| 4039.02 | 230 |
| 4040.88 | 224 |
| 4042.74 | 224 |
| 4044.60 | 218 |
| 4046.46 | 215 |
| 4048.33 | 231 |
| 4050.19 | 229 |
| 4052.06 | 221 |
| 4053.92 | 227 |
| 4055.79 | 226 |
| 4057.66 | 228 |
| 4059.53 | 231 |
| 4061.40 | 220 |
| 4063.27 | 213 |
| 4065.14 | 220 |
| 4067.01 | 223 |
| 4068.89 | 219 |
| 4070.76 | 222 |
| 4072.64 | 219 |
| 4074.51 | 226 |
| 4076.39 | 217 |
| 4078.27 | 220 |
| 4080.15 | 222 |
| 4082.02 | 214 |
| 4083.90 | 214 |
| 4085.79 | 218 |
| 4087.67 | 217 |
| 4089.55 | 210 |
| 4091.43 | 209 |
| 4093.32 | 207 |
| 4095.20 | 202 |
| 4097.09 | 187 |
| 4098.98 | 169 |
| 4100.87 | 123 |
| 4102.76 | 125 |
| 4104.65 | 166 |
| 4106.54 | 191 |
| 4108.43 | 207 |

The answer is 1.14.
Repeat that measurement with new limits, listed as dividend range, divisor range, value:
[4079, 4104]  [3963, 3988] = 1.14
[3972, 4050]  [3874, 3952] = 1.13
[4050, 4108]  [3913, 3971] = 1.10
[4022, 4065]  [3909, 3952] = 1.11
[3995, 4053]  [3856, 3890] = 1.19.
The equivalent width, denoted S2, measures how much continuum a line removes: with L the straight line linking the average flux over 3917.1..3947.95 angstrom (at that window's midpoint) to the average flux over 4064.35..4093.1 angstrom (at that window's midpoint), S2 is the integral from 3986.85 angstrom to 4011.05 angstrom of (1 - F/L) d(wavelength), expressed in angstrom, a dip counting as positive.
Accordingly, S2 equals -1.70 angstrom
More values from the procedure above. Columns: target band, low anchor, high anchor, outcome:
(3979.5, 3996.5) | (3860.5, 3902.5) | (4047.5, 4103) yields -1.2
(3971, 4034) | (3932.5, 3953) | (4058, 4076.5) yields -1.7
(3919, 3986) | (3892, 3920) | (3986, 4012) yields 7.2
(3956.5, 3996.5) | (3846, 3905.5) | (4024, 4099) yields 3.8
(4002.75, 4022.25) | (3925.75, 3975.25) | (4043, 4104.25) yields -2.8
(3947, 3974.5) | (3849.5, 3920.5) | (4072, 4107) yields 2.7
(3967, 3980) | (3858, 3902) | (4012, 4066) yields 3.5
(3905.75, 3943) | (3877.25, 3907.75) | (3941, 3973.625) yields -3.5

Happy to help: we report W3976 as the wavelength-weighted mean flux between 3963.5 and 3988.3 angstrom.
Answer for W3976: 180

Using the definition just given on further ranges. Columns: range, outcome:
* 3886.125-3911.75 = 196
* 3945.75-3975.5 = 187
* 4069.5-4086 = 219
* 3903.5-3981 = 202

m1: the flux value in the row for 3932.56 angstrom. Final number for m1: 138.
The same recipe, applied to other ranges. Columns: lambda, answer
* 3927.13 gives 217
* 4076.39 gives 217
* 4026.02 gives 220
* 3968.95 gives 73.7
